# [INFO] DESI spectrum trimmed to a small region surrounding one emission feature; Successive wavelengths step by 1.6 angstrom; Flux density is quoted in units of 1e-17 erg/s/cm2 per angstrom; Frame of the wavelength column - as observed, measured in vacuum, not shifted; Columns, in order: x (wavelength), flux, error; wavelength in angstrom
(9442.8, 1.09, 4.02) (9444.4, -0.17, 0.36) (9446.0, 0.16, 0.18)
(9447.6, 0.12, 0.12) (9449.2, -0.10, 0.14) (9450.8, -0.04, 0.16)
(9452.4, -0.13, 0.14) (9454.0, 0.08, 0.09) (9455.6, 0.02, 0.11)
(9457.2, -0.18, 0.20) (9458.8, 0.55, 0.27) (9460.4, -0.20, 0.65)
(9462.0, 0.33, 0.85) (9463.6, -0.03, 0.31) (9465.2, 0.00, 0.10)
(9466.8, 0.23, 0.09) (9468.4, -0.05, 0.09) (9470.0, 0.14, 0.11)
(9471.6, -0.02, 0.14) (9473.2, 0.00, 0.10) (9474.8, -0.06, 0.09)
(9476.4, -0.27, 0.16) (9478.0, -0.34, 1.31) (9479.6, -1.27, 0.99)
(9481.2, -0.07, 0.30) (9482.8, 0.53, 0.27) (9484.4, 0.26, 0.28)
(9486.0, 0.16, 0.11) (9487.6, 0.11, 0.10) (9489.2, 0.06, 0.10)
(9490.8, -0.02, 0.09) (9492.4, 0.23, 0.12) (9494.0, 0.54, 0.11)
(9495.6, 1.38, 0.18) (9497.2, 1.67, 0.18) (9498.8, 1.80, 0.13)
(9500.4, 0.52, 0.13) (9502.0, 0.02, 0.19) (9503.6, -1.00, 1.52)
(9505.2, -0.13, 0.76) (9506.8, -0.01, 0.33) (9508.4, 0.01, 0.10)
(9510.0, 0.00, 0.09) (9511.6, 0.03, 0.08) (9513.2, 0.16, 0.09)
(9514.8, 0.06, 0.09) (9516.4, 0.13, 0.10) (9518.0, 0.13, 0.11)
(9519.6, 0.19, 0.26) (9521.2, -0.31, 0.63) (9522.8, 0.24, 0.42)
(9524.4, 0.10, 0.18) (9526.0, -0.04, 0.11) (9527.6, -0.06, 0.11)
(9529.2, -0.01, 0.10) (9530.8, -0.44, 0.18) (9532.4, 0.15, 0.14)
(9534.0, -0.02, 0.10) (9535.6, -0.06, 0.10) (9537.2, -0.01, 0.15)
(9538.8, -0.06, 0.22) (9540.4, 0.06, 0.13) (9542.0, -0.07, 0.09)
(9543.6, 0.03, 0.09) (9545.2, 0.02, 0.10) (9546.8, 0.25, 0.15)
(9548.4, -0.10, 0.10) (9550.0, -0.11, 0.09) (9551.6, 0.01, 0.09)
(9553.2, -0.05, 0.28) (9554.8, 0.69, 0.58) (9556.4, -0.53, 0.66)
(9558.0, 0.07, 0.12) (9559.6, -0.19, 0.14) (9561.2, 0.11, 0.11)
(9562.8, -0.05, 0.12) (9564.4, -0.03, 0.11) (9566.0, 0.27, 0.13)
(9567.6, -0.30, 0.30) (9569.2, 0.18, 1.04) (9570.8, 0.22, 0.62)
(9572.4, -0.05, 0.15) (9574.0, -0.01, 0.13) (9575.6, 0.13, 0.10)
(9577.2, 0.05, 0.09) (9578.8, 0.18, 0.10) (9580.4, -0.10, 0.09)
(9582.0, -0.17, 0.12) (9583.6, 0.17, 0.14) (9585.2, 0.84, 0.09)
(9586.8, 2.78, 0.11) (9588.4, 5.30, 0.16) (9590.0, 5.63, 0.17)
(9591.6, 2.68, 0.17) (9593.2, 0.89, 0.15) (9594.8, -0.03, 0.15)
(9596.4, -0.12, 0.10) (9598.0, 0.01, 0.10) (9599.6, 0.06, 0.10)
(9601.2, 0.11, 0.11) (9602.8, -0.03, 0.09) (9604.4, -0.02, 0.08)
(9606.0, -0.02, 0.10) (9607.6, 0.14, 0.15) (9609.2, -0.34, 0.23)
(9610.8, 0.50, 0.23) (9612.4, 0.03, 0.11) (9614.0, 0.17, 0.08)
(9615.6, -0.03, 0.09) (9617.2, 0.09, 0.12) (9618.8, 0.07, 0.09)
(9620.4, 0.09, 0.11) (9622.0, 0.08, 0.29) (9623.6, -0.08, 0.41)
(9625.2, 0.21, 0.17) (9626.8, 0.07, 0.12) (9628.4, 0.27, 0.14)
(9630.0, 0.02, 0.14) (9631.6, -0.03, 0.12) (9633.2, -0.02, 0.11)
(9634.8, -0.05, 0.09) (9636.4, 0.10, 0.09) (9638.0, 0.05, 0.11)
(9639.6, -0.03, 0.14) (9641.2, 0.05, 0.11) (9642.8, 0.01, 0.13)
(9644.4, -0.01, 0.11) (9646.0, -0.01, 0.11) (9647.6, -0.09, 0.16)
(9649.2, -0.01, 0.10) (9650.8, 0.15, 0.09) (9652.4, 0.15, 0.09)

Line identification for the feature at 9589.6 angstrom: [O III] 5007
